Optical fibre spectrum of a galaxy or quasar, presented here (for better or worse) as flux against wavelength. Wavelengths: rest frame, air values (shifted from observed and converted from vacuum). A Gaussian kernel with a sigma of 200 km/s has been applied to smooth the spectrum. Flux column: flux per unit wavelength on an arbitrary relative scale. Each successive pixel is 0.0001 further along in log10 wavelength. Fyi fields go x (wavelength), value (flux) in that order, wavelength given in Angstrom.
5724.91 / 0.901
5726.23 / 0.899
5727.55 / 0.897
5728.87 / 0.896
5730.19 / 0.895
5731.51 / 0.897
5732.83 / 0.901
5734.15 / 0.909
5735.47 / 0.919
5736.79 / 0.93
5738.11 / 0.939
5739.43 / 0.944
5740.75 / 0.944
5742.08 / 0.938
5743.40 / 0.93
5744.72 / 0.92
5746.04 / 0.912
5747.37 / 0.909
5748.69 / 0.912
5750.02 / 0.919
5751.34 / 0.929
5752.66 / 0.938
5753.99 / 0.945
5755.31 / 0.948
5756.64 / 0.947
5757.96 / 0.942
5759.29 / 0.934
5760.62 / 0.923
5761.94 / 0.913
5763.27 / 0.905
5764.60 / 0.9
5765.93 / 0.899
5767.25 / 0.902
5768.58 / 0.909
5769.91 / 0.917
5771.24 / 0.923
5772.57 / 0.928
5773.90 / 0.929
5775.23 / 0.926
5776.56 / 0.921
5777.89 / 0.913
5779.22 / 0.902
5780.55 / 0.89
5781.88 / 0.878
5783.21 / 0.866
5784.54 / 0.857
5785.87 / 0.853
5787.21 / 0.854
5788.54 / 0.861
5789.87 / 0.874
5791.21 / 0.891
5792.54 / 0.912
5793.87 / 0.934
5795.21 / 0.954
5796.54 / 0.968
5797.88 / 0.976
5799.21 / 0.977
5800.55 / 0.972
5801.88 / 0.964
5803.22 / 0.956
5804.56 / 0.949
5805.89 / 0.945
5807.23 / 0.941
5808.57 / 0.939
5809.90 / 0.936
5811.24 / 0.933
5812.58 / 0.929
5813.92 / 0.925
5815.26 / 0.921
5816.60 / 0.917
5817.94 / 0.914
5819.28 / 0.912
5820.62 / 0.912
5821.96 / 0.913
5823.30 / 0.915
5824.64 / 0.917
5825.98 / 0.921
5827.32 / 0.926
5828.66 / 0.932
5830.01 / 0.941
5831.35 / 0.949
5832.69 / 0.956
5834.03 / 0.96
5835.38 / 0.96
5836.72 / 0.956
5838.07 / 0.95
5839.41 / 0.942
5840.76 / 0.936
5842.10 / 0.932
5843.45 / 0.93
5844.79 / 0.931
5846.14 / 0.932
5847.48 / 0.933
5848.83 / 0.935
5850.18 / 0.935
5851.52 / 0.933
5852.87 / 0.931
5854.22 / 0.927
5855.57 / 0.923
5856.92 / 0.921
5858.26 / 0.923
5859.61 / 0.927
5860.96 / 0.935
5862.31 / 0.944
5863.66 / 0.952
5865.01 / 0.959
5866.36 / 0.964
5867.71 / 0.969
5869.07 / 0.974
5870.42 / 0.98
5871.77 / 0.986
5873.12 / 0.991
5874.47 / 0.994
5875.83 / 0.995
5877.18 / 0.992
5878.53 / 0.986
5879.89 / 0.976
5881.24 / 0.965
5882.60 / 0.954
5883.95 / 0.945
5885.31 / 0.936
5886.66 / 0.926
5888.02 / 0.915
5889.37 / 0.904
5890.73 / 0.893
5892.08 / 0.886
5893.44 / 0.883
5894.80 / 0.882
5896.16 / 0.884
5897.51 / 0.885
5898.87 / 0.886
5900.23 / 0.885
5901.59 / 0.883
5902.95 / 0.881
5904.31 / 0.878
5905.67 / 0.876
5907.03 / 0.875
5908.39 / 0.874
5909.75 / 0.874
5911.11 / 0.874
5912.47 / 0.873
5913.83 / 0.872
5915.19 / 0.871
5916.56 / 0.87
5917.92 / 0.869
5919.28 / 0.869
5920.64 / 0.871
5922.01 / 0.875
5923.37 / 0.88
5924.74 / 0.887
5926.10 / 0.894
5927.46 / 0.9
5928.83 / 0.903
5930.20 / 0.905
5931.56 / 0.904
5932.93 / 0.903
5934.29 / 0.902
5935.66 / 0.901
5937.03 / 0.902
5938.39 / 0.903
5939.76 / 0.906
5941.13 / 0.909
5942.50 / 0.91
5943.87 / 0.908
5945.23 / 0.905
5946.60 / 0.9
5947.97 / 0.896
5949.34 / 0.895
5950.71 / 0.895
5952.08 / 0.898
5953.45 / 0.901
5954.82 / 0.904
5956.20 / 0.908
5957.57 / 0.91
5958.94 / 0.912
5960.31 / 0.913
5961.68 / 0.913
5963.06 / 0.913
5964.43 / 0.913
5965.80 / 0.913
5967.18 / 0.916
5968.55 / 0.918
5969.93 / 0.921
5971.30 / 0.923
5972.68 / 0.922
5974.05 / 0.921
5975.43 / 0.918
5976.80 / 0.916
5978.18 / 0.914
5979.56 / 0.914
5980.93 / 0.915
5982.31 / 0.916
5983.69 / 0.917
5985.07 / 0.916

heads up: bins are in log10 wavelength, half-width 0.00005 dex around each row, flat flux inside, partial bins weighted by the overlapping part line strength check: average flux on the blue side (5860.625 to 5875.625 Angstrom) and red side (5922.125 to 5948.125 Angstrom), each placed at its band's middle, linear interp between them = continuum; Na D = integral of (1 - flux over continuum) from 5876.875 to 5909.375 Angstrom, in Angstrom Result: 1.2 Angstrom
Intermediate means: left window 0.969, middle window 0.909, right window 0.901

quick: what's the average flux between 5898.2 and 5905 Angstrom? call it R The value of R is 0.882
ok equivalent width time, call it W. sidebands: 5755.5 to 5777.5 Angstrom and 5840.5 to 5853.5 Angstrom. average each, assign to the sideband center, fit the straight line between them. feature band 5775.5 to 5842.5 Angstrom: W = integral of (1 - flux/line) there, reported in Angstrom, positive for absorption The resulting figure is 0.14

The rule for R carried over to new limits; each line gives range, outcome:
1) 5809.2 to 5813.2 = 0.934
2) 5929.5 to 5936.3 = 0.903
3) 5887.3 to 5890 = 0.91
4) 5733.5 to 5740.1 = 0.929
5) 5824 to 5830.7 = 0.927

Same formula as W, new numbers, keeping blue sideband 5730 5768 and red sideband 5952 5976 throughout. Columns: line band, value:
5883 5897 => 0.16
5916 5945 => 0.65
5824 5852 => -0.60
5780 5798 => 0.50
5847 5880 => -1.35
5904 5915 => 0.50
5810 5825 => 0.00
